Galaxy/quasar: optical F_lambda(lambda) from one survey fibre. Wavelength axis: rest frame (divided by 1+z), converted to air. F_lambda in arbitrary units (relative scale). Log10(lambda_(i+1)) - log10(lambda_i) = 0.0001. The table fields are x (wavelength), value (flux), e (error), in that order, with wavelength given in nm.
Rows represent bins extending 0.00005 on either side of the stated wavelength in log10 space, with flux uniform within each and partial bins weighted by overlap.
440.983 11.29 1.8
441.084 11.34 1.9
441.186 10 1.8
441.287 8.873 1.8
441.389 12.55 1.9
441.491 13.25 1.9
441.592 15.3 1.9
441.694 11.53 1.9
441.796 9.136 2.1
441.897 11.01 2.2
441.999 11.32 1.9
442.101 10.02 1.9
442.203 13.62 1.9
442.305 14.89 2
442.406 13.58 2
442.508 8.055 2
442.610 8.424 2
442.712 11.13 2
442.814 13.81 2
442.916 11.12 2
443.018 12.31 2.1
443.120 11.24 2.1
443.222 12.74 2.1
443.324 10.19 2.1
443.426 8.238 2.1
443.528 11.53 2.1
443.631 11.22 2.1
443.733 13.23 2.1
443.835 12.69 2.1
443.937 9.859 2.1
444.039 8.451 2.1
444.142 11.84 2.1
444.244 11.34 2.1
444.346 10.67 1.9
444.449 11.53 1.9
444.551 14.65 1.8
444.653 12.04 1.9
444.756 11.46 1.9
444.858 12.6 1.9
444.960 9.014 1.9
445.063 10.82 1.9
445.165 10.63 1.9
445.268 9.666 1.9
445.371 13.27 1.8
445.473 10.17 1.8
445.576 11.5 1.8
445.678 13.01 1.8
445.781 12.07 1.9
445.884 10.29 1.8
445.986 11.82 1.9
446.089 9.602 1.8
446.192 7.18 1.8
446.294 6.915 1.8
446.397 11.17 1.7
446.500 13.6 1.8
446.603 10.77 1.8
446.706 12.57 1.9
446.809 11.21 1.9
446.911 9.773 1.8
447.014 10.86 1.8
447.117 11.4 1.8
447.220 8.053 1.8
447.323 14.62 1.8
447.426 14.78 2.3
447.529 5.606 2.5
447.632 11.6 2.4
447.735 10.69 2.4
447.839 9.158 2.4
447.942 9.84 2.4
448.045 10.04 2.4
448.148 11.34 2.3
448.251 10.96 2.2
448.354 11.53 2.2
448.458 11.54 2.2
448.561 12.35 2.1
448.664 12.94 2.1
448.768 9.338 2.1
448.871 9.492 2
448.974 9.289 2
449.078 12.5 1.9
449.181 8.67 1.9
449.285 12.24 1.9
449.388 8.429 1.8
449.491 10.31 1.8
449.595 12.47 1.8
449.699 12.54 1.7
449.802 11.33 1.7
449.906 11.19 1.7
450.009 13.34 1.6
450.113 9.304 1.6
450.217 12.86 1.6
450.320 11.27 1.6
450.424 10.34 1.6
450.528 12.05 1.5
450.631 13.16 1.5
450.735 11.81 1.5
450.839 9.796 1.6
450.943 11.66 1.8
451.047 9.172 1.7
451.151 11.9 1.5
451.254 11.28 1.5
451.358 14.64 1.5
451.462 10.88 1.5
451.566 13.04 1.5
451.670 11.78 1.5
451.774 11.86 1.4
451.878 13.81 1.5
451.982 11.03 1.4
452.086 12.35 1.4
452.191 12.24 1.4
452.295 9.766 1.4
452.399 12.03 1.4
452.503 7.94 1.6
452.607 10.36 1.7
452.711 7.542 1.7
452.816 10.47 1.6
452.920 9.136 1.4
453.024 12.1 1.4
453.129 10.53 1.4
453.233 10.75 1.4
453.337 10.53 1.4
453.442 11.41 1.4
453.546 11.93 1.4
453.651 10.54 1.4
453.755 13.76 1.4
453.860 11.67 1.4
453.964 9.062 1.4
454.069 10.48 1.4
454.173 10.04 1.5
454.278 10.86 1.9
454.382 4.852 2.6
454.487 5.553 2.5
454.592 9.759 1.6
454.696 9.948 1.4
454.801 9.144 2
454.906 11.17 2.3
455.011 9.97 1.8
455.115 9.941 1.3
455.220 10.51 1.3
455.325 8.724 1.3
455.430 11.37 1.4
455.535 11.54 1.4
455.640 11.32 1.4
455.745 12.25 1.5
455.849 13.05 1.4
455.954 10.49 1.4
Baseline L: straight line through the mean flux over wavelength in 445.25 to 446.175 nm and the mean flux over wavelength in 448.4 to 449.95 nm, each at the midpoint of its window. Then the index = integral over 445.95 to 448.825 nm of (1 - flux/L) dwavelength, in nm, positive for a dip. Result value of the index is 0.08 nm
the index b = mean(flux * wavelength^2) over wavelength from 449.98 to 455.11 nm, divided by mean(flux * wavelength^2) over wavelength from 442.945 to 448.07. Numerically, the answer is 1.01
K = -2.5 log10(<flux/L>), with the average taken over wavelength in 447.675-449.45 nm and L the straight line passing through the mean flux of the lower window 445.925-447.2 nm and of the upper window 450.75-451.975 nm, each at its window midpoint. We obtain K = 0.04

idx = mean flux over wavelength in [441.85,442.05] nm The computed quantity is 11.1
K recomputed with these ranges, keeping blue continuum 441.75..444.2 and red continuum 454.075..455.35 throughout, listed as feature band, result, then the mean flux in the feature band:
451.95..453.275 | -0.09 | 10.5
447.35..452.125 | -0.12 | 11.3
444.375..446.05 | -0.06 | 11.5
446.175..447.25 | 0.01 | 10.5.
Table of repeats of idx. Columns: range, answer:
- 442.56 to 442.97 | 11.1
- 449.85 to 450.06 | 12.3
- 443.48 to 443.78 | 12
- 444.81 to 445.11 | 10.8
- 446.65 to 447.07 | 11.1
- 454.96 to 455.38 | 9.8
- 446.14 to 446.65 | 9.92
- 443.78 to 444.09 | 10.4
